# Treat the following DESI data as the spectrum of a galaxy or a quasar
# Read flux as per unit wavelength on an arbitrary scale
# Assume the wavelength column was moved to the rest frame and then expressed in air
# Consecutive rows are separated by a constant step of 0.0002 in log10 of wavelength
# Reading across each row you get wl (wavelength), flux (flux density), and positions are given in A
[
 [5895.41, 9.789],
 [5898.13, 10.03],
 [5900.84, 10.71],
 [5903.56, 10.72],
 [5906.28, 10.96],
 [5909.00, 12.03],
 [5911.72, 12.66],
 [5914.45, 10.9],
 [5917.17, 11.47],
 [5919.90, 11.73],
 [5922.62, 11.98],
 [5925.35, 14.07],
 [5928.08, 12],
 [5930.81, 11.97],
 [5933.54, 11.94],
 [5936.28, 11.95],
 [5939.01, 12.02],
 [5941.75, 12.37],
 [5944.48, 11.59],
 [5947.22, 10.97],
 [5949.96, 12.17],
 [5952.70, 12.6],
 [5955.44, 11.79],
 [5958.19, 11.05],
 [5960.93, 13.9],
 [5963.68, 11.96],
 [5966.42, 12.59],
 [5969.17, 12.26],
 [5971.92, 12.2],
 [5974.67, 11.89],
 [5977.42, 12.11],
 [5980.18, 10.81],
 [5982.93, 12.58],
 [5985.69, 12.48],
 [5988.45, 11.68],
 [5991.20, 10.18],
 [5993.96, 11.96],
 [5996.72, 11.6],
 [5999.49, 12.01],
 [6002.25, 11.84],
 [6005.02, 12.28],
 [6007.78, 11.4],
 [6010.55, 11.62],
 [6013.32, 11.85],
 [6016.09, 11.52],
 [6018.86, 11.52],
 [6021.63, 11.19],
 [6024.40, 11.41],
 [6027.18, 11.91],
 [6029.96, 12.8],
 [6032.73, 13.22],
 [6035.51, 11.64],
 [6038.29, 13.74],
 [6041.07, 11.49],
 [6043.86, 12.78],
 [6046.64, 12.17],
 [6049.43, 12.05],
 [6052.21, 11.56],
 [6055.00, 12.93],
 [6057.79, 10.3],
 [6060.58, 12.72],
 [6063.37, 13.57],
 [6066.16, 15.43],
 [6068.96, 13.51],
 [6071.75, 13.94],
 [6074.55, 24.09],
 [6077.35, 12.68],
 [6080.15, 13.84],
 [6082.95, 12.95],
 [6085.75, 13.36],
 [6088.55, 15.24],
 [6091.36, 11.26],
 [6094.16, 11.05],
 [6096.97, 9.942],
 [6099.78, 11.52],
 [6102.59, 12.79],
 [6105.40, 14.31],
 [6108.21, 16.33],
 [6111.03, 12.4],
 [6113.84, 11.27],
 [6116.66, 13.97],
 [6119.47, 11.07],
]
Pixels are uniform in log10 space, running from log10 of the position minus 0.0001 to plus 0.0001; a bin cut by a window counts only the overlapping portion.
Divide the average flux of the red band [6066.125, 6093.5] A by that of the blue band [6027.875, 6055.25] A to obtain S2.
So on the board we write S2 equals 1.2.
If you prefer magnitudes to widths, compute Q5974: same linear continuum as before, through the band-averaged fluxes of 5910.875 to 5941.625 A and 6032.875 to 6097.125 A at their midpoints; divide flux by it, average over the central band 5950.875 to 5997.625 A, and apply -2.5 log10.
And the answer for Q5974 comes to 0.04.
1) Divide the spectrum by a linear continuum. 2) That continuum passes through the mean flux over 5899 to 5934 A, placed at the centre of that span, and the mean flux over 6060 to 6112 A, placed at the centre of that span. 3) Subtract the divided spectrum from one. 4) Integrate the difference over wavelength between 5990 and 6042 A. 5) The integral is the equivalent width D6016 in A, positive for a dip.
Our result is 4.3 A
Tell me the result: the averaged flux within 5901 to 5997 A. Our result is 11.9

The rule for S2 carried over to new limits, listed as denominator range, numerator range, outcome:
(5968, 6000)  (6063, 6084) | 1.28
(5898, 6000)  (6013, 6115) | 1.09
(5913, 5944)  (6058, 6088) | 1.20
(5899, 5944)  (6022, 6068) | 1.05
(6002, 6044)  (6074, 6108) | 1.12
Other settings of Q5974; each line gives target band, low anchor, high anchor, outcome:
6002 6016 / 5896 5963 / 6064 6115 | 0.085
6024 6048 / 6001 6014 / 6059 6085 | 0.058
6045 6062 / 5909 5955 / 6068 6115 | 0.106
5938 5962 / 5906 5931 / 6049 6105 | 0.022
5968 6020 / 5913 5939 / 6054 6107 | 0.077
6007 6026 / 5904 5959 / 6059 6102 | 0.123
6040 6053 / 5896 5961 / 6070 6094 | 0.151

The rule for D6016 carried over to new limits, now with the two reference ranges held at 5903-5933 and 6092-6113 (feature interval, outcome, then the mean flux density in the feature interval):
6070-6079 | -3.1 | 16.7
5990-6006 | 0.7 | 11.6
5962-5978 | -0.2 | 12.2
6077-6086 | -0.6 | 13.3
